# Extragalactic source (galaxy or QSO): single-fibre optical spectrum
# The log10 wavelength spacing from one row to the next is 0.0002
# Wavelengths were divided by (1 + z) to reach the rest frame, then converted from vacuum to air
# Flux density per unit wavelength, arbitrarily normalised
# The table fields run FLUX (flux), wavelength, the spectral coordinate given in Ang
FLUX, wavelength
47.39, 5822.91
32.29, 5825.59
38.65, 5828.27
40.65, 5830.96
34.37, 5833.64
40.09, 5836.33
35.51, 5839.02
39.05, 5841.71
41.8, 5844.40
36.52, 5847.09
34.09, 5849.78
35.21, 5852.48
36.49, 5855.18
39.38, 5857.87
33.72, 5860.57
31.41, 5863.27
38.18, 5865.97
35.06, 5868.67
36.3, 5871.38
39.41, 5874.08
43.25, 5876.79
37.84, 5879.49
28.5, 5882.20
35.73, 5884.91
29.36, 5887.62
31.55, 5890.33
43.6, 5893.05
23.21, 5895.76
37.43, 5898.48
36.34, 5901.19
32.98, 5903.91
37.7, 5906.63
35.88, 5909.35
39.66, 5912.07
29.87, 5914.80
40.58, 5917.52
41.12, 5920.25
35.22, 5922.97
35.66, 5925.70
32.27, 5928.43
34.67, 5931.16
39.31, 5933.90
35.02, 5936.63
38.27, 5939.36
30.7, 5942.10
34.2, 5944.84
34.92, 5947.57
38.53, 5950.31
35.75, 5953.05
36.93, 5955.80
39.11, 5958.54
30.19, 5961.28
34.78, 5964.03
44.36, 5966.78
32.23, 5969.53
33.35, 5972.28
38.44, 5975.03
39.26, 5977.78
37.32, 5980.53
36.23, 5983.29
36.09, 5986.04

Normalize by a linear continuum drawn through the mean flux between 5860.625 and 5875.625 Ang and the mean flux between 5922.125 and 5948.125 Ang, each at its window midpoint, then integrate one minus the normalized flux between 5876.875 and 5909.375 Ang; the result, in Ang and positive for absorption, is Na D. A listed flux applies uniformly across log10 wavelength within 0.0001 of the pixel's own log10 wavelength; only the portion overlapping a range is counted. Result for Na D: 1.0 Ang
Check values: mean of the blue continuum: 35.9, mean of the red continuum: 35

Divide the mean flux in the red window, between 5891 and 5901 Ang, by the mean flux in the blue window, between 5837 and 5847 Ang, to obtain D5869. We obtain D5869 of 0.9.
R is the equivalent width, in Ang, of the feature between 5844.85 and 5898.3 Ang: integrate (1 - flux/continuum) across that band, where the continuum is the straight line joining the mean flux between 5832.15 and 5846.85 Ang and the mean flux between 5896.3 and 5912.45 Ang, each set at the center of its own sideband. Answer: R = 2.33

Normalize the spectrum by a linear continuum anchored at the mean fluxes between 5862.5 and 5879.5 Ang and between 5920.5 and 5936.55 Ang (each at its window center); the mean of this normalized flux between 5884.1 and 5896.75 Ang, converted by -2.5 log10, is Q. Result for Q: 0.128 mag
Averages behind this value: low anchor 37.5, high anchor 35.8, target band 32.8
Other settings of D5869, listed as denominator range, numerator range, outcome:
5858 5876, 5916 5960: 1.01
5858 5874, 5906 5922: 1.05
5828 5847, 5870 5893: 0.93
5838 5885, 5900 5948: 0.98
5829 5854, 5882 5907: 0.90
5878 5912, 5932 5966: 1.04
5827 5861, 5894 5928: 0.95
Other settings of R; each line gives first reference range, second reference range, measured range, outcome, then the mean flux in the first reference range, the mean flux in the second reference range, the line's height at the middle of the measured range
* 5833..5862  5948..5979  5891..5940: 1.0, 37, 36.6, 36.7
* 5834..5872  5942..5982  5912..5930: 0.1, 36.6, 36.2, 36.3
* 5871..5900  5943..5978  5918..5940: -0.5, 35.1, 36.1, 35.7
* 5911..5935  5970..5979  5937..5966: 0.8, 36.4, 36.5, 36.5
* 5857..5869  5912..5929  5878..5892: 1.1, 35.4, 36.3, 35.8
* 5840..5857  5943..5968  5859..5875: 0.6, 37.2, 36.4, 37.1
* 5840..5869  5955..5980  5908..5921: -0.3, 36.5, 36.5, 36.5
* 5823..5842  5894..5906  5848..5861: 0.1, 37.8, 33.2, 36.3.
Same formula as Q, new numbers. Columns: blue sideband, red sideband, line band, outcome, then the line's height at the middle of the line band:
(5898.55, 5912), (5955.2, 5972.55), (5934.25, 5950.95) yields 0.02 mag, 36.1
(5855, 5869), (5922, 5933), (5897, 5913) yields -0.05 mag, 35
